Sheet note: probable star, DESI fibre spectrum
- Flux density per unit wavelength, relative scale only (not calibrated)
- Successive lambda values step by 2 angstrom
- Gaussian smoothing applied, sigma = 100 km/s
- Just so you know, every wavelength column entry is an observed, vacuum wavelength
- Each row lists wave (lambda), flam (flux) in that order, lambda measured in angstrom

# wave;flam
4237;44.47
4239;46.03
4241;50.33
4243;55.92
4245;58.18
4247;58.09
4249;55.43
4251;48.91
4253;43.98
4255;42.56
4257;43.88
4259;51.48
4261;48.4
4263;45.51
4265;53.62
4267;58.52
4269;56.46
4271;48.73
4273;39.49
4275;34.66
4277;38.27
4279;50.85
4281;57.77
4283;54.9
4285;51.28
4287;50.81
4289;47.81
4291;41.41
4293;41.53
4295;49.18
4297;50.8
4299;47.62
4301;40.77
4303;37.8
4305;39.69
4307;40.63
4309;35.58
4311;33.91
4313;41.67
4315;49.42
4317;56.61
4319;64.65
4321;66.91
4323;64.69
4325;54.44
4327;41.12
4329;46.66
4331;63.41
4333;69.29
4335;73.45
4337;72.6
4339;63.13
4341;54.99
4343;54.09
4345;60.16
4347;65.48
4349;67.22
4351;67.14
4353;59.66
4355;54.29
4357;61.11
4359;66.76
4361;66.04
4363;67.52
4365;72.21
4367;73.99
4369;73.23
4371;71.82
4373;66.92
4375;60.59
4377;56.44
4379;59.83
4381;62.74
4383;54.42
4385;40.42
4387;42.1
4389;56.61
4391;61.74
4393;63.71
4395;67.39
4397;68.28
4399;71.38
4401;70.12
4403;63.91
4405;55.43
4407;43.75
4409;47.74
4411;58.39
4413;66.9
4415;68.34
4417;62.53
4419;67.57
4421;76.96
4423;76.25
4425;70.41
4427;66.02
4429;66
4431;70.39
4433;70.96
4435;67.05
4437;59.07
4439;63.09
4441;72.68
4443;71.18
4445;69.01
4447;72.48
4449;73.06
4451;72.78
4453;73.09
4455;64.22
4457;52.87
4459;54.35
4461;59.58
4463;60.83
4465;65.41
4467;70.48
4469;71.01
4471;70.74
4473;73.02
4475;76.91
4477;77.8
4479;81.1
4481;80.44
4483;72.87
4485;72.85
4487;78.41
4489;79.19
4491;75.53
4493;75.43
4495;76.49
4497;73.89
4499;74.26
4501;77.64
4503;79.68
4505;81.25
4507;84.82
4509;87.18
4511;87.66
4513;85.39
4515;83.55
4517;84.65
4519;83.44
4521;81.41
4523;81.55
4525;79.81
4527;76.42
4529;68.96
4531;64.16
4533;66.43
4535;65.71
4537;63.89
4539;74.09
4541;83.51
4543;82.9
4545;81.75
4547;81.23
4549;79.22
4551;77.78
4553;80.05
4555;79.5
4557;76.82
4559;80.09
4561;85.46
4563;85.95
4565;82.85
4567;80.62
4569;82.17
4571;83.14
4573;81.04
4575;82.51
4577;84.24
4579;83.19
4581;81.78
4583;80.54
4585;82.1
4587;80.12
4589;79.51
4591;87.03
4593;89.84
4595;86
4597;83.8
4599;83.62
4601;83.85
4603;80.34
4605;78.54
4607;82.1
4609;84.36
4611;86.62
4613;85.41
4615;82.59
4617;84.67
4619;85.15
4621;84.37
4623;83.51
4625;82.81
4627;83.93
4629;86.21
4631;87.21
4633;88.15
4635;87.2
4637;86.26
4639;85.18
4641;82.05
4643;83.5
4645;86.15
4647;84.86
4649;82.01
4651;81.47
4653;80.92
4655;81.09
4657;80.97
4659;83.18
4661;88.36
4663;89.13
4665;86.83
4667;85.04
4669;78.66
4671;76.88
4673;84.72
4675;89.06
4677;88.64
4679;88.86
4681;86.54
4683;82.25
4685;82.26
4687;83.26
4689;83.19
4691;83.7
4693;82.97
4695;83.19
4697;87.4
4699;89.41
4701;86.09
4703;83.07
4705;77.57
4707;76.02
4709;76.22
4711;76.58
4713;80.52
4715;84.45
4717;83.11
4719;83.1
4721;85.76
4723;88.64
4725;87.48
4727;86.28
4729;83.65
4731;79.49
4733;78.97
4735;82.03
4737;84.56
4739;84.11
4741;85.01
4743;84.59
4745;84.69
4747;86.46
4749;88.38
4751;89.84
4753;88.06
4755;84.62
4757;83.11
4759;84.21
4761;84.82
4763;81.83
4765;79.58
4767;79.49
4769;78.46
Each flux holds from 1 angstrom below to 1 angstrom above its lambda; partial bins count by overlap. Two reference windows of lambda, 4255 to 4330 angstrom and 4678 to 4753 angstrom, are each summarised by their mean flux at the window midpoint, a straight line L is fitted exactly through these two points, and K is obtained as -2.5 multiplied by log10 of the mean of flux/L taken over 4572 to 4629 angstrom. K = -0.13 mag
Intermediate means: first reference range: 48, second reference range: 83.8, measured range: 83.4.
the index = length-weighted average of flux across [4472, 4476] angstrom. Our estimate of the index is 75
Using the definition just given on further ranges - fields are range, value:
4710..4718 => 81.2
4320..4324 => 65.8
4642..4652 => 83.6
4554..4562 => 80.5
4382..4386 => 47.4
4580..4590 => 80.8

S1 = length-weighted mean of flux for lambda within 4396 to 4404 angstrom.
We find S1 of 68.4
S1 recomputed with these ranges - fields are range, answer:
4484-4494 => 76.3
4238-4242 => 48.2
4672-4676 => 86.9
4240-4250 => 55.6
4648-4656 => 81.4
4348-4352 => 67.2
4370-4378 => 63.9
